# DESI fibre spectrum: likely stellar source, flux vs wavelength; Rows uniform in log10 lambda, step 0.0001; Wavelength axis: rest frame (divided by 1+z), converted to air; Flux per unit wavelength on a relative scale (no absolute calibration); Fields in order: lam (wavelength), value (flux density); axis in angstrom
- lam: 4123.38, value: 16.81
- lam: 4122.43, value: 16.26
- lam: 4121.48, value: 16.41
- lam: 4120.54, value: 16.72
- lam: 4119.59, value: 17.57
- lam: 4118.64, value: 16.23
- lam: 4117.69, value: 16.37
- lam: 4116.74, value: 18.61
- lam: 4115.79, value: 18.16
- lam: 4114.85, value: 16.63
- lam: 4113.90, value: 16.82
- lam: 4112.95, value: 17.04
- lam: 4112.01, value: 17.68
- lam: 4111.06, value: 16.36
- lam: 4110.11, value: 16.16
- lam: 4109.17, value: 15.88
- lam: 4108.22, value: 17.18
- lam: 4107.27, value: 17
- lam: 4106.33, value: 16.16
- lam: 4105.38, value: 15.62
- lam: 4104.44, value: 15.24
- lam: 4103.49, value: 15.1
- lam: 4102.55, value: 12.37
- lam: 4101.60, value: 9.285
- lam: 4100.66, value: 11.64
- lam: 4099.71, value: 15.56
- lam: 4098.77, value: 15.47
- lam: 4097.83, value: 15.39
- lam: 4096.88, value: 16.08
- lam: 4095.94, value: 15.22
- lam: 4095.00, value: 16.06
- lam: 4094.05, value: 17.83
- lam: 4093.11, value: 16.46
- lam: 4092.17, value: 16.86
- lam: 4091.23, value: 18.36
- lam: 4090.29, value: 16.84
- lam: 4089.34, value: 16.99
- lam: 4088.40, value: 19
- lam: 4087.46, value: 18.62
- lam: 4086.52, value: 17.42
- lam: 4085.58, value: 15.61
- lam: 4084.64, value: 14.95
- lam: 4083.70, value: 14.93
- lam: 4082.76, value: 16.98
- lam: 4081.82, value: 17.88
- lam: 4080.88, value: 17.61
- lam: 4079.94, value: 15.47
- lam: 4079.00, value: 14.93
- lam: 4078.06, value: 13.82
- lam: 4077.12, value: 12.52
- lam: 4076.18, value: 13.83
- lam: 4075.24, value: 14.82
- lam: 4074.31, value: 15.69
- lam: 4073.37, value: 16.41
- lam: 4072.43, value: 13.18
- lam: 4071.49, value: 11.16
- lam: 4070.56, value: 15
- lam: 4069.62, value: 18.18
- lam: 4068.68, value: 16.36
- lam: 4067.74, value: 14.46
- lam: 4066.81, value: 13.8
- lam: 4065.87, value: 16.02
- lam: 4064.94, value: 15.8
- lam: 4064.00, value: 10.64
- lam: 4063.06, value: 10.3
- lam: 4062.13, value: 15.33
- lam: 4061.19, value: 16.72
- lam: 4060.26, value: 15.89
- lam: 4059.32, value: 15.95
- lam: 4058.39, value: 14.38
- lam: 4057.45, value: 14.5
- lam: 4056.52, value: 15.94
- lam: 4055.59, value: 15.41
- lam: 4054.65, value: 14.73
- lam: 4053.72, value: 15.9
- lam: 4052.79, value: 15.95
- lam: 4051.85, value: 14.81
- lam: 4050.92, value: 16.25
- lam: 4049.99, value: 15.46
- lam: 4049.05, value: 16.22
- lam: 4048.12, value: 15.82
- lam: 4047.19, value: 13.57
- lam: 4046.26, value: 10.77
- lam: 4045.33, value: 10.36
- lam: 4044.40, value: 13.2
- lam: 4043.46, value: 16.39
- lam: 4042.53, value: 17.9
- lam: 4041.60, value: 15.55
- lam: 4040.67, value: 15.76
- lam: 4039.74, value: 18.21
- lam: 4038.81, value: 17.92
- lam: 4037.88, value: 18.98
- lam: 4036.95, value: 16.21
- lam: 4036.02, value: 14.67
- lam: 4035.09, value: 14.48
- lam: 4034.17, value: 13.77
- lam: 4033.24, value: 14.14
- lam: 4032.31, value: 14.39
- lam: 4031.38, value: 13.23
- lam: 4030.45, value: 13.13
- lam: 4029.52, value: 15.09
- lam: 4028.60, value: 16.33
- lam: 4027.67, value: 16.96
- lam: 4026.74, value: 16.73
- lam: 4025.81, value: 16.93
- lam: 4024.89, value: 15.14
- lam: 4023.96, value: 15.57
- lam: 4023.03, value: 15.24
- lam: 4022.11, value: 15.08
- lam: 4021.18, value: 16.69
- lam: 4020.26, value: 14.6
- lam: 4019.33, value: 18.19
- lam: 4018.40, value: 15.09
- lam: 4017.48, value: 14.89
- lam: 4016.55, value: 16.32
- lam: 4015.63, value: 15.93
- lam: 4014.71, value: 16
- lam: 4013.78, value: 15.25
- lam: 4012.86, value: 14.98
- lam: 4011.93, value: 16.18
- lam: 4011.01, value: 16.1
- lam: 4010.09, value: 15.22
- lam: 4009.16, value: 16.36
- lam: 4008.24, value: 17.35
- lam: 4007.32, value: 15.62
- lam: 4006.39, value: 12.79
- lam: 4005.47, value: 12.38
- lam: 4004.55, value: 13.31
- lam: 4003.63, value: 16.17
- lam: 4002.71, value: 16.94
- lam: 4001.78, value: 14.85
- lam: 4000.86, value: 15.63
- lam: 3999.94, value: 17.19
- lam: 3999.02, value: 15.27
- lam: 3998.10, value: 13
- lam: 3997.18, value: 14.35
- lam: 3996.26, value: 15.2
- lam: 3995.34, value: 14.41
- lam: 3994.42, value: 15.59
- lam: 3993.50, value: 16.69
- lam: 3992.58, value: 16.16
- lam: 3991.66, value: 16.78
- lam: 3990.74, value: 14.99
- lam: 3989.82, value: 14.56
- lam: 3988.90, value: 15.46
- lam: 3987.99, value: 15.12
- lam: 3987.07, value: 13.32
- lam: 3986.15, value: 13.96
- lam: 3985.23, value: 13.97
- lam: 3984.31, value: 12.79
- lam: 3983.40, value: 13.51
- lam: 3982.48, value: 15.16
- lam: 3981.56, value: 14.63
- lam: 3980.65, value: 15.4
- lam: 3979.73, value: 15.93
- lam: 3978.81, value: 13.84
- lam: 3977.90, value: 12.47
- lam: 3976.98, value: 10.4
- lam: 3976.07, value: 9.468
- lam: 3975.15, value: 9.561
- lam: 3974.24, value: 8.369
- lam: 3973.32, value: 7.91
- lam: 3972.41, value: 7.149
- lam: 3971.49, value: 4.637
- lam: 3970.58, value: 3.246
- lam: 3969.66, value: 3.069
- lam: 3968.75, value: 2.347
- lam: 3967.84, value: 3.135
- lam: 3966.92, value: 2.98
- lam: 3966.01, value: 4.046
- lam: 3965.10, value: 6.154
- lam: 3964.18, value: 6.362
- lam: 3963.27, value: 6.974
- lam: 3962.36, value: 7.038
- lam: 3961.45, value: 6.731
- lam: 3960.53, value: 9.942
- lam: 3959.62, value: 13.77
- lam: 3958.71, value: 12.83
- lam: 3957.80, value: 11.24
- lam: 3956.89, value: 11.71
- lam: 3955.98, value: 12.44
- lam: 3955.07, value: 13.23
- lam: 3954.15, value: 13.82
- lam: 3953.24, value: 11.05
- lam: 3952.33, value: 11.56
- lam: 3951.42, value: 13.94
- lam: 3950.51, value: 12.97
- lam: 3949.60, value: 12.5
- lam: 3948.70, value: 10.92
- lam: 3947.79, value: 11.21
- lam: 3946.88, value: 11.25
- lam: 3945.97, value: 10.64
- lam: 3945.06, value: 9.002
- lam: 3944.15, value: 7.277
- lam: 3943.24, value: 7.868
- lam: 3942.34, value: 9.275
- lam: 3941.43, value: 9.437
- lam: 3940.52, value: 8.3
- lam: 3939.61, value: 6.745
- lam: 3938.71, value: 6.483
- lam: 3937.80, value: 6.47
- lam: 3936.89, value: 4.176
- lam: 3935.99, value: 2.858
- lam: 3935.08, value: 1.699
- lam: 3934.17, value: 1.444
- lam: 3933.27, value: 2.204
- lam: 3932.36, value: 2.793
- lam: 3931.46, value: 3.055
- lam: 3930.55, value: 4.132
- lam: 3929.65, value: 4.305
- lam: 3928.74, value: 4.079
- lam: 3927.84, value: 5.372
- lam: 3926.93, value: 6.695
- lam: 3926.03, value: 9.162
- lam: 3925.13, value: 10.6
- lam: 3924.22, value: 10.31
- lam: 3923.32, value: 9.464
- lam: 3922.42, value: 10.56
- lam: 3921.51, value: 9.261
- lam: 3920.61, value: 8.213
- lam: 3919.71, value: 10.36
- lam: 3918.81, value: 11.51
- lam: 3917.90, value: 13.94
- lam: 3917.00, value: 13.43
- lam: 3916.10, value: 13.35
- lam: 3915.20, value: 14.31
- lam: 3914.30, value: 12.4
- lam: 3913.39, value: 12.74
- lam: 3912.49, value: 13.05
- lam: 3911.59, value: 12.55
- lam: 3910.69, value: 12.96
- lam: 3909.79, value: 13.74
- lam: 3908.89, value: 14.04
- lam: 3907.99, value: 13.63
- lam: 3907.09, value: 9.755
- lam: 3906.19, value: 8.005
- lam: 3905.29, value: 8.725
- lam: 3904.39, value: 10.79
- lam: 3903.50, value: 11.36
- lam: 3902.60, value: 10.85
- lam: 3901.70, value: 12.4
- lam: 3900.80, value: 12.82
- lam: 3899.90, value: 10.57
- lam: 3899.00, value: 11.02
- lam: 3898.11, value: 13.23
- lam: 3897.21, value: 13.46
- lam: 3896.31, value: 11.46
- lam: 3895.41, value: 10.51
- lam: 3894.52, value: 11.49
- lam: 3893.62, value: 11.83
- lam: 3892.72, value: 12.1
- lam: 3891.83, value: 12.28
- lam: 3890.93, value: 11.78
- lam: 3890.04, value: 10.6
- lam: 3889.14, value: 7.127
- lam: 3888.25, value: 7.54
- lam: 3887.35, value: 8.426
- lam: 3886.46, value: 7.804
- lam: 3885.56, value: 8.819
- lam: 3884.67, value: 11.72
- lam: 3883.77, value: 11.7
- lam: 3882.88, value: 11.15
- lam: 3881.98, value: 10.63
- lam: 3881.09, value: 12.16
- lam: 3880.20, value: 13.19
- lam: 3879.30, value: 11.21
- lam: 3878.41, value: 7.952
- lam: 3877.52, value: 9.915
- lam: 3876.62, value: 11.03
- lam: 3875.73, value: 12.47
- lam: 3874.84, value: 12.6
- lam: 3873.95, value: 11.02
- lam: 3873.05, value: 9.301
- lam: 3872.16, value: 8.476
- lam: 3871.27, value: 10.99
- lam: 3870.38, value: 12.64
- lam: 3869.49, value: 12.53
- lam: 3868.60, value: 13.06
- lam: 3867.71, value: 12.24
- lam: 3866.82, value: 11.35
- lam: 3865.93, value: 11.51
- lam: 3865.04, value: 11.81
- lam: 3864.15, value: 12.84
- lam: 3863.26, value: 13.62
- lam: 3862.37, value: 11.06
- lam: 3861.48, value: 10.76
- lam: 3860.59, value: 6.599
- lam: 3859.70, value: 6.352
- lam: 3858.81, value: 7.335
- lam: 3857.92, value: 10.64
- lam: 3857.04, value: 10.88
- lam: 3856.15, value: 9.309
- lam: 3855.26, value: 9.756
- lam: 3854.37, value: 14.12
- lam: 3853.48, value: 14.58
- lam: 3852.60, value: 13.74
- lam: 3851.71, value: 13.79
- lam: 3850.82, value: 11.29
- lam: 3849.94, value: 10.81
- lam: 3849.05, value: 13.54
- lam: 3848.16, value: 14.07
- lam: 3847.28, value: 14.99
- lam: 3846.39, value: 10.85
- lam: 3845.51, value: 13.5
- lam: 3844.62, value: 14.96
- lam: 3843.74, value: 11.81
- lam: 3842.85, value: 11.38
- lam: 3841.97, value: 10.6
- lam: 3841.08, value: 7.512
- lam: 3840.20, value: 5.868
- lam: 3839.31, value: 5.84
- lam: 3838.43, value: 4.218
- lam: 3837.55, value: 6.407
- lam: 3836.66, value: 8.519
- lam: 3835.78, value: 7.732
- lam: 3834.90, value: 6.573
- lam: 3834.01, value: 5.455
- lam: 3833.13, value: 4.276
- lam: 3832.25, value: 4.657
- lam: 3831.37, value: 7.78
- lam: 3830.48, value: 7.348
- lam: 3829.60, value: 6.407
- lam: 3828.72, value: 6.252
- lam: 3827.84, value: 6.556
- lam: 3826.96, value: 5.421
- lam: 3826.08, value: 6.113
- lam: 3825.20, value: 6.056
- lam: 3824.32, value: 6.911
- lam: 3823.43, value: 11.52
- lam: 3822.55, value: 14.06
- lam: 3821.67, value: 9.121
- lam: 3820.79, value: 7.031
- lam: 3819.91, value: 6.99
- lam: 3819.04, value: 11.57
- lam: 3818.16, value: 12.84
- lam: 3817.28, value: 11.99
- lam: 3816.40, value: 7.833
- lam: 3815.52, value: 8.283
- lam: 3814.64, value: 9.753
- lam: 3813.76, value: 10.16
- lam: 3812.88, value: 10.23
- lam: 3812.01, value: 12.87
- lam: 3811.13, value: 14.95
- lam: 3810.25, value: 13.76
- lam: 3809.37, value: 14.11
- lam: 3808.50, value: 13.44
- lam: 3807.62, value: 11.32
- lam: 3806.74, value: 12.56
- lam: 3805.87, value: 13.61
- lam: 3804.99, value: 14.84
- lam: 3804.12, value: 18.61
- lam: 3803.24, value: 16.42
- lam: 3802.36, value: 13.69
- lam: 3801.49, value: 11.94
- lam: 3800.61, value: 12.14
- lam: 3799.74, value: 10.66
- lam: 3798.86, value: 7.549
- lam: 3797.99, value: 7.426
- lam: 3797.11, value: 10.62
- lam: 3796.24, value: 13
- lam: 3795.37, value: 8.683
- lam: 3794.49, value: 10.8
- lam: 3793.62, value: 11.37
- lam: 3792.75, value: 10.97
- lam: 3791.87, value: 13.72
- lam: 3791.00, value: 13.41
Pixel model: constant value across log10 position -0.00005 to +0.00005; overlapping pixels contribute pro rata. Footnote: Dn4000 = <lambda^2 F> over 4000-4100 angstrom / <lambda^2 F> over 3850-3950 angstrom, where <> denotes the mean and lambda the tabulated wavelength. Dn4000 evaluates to 1.66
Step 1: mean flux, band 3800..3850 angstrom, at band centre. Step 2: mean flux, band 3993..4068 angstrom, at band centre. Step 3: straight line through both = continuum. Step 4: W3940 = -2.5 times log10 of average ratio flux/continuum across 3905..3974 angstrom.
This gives 0.42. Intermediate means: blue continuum 10.1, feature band 8.76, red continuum 15.2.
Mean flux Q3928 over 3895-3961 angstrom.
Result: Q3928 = 9.9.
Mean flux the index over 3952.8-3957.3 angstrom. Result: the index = 12.4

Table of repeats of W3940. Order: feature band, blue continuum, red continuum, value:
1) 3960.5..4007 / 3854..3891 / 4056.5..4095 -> 0.154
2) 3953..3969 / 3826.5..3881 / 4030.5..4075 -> 0.409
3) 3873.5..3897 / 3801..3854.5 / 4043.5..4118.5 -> 0.075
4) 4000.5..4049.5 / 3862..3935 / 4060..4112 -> -0.118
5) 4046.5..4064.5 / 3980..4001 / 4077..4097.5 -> 0.074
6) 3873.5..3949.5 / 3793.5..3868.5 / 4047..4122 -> 0.223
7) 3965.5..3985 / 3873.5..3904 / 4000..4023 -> 0.489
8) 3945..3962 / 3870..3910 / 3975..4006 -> 0.131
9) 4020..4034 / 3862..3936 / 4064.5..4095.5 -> -0.075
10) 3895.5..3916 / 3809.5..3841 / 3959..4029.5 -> -0.135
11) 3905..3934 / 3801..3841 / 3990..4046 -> 0.284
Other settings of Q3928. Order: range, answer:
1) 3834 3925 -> 11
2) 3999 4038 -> 15.4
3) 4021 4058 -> 15.3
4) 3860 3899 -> 11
